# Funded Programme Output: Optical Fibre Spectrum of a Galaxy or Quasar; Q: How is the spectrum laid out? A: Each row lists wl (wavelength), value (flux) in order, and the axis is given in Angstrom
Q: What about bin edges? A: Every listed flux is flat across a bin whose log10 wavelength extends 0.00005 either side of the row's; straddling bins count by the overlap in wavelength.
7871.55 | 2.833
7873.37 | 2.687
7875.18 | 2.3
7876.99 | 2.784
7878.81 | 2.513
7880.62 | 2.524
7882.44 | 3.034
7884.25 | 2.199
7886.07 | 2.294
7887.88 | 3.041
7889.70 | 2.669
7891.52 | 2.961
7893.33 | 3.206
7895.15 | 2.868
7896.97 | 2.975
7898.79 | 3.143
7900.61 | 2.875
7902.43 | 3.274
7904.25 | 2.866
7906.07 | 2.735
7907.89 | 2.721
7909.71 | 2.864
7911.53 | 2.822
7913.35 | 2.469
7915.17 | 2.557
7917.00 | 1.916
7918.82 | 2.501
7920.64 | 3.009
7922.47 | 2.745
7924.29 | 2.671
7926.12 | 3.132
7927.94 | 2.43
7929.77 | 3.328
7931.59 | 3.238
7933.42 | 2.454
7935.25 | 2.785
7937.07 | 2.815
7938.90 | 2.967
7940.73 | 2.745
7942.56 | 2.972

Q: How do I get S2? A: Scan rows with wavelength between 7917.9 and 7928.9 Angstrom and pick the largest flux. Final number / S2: 3.132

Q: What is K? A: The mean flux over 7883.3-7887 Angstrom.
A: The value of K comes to 2.27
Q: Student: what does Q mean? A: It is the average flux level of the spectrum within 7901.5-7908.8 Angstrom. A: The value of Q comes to 2.9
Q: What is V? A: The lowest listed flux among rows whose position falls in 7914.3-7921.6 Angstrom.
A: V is 1.916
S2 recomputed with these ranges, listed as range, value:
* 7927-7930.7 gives 3.328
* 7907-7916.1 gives 2.864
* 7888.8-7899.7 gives 3.206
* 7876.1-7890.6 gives 3.041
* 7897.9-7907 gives 3.274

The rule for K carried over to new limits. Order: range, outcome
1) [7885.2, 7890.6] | 2.67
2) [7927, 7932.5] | 3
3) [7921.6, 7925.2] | 2.71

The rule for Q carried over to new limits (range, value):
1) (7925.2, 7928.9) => 2.78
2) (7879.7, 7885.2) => 2.58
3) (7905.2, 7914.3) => 2.72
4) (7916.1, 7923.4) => 2.55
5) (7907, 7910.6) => 2.79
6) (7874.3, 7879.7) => 2.53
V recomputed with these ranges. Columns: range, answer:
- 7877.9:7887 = 2.199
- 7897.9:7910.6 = 2.721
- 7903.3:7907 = 2.735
